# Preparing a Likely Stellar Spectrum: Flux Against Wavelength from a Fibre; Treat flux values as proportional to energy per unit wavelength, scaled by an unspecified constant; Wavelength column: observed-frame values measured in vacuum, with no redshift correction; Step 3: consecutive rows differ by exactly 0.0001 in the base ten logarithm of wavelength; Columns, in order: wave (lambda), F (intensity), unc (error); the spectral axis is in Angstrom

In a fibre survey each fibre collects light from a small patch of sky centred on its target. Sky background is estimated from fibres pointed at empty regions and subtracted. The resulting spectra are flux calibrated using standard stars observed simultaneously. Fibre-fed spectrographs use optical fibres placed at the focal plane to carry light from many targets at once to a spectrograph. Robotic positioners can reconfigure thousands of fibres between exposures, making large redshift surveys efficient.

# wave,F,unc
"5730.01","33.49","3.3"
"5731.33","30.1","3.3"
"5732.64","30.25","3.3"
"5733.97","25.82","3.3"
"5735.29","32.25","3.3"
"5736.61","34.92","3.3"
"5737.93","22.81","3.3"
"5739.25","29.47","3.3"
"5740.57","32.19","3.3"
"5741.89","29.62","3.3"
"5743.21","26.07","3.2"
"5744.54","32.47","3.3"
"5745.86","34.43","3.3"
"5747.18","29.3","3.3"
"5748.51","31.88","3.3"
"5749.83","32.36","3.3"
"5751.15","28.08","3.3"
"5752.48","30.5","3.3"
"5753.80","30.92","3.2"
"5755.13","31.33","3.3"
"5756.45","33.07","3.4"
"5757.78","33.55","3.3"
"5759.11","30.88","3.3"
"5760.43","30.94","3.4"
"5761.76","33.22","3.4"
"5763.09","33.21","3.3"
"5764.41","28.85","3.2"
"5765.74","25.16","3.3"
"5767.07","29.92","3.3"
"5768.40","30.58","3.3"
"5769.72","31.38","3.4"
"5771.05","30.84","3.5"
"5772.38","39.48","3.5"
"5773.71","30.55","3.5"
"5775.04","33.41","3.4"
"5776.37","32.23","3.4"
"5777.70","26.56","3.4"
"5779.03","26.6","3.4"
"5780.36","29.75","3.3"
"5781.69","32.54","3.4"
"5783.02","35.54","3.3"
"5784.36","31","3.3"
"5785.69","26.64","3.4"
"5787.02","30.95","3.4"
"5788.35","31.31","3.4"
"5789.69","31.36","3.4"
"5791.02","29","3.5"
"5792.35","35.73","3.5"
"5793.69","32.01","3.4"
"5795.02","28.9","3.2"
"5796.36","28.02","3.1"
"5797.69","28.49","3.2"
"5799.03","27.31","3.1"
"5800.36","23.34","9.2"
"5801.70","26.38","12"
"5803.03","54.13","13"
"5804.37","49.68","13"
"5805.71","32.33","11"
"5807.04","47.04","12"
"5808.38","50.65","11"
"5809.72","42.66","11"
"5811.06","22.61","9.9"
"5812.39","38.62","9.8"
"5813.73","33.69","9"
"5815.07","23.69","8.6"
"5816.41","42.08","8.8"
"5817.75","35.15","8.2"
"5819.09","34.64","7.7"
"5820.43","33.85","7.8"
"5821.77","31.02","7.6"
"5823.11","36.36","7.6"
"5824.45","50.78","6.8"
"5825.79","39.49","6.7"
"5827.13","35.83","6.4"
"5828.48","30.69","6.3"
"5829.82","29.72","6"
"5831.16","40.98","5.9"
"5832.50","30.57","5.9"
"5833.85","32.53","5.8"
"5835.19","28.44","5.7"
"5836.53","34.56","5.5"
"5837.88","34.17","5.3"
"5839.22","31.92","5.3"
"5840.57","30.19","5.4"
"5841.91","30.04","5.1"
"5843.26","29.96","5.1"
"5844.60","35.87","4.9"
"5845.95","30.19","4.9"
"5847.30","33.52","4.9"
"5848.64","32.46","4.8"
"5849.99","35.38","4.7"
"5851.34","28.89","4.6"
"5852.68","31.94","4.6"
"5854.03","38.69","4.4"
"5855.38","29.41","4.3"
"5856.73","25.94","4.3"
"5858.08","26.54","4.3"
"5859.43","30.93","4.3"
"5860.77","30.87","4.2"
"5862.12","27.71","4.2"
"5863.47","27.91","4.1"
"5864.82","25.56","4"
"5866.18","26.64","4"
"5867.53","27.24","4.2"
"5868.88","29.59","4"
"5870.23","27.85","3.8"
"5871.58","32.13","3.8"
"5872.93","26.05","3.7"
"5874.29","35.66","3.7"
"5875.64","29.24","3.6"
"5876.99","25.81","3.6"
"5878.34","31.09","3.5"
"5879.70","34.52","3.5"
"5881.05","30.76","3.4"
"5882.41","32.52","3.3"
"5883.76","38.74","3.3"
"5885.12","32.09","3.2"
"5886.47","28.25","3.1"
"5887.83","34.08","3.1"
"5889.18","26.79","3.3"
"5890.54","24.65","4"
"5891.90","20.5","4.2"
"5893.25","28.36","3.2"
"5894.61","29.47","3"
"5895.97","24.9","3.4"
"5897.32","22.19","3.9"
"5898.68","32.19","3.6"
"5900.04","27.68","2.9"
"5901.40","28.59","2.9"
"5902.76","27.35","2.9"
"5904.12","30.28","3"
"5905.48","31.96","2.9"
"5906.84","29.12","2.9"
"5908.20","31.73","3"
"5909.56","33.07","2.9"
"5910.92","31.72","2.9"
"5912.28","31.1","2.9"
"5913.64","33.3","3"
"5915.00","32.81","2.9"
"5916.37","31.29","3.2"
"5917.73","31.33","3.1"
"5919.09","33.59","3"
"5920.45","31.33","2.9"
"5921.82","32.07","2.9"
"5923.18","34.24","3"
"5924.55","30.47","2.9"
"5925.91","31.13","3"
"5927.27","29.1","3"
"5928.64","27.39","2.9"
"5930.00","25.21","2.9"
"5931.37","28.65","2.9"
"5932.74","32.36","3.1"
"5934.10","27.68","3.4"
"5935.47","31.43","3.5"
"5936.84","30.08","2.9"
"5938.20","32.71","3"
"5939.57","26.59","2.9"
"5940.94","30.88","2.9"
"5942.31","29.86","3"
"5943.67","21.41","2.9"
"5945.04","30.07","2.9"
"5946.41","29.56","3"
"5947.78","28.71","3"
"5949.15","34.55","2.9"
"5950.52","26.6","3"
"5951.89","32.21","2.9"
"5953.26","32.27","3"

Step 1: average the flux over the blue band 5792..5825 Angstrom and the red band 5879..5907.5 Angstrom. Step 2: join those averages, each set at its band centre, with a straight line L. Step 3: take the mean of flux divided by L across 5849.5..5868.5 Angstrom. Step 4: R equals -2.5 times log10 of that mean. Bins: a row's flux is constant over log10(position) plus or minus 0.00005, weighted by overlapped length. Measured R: 0.08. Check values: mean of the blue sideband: 35.5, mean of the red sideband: 29.3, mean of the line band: 29.5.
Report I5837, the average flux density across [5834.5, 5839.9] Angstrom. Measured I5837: 32.3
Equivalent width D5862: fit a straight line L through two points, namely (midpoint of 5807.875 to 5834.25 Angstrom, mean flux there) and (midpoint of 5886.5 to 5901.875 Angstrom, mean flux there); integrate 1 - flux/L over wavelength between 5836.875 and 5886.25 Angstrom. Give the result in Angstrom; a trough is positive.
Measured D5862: 0.3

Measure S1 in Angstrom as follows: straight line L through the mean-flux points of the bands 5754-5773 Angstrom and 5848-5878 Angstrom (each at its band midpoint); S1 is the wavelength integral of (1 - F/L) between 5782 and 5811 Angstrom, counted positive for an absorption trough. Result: -3.0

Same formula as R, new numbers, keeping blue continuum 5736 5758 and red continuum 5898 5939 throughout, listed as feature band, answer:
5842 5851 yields -0.06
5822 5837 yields -0.15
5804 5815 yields -0.25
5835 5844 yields -0.03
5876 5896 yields 0.04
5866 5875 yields 0.04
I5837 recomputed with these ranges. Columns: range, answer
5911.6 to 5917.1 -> 32.1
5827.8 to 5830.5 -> 30.2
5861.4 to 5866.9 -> 26.9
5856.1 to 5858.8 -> 26.3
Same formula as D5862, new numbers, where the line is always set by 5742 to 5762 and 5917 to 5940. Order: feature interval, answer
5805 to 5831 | -4.7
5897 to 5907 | 0.5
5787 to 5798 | 0.1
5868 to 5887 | -0.3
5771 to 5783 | -0.2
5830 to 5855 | -1.6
